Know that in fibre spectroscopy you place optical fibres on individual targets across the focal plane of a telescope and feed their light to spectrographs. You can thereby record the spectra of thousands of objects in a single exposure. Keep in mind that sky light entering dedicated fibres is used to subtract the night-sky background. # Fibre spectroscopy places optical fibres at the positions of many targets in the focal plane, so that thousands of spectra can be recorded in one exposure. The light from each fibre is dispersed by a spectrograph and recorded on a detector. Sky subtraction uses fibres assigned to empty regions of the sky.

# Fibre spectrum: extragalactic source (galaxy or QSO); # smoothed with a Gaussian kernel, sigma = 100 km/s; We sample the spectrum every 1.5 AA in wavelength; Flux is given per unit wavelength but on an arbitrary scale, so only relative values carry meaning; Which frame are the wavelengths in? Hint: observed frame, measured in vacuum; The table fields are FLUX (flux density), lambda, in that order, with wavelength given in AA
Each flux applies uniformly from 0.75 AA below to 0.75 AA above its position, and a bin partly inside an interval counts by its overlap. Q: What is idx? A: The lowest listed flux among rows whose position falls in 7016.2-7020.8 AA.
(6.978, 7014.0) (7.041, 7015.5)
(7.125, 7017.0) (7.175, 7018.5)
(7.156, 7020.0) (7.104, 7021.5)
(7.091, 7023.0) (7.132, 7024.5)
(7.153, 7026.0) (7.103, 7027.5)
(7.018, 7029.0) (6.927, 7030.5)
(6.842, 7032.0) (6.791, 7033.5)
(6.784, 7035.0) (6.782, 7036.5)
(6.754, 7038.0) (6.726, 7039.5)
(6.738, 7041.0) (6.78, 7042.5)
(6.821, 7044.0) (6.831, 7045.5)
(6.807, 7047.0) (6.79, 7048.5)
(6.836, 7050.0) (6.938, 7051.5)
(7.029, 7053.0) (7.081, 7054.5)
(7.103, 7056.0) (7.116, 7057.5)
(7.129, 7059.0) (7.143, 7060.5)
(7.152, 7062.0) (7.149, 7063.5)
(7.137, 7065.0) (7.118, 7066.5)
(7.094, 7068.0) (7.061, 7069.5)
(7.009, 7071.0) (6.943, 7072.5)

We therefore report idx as 7.125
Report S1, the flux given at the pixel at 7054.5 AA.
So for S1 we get 7.081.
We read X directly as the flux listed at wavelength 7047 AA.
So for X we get 6.807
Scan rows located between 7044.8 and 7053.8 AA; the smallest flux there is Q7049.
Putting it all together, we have 6.79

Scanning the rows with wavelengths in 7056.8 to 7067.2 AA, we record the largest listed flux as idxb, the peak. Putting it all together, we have 7.152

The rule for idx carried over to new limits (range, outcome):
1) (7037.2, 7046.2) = 6.726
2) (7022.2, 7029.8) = 7.018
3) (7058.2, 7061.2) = 7.129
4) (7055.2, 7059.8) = 7.103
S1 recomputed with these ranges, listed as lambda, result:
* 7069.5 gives 7.061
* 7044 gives 6.821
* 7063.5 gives 7.149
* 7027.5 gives 7.103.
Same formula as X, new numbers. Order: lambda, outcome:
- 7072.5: 6.943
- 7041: 6.738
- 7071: 7.009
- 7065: 7.137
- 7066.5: 7.118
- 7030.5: 6.927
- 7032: 6.842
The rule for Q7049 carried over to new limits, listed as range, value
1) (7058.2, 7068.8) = 7.094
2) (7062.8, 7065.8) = 7.137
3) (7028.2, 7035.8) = 6.784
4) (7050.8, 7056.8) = 6.938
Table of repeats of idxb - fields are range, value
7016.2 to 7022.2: 7.175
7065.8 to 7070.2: 7.118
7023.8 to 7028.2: 7.153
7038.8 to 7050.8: 6.836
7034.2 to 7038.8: 6.784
